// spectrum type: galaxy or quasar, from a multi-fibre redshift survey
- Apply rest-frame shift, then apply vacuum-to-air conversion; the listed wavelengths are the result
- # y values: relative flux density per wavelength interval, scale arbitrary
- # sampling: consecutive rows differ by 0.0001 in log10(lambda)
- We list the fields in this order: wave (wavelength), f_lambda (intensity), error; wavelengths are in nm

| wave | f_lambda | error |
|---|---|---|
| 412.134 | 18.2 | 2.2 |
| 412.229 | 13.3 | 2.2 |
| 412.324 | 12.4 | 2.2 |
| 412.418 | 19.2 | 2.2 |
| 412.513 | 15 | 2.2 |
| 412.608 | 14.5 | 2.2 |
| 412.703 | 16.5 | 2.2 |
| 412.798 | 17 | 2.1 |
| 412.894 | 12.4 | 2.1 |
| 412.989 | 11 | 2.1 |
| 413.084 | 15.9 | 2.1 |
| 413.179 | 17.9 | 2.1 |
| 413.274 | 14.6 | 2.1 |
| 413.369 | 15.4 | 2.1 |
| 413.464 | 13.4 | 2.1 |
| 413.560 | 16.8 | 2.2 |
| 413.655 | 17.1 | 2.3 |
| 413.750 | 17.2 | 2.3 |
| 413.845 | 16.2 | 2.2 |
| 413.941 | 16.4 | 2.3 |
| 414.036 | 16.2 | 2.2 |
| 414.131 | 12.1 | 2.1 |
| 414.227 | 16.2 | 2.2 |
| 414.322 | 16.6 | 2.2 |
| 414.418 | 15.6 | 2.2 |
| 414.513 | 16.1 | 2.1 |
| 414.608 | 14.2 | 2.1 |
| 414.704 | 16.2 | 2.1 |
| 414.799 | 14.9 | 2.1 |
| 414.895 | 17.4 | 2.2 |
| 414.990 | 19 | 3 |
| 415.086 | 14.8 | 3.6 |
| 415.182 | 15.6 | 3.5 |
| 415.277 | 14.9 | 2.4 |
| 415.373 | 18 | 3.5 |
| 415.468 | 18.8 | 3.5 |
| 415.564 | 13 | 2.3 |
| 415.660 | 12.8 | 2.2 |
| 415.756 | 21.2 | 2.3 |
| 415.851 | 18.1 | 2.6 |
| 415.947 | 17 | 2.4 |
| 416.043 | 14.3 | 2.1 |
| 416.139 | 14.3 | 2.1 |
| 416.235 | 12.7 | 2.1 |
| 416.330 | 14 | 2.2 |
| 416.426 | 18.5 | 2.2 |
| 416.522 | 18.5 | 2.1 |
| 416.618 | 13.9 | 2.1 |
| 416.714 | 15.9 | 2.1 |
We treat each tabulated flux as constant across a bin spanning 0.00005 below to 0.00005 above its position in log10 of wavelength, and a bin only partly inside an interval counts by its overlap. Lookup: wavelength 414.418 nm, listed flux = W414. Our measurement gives 15.6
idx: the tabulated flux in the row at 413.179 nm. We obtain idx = 17.9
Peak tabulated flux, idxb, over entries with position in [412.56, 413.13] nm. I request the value 17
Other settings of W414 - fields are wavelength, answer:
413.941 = 16.4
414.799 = 14.9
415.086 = 14.8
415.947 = 17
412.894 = 12.4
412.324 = 12.4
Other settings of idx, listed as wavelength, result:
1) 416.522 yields 18.5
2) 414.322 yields 16.6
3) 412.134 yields 18.2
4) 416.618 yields 13.9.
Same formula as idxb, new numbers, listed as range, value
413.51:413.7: 17.1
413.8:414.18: 16.4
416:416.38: 14.3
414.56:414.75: 16.2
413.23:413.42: 15.4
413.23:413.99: 17.2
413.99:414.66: 16.6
